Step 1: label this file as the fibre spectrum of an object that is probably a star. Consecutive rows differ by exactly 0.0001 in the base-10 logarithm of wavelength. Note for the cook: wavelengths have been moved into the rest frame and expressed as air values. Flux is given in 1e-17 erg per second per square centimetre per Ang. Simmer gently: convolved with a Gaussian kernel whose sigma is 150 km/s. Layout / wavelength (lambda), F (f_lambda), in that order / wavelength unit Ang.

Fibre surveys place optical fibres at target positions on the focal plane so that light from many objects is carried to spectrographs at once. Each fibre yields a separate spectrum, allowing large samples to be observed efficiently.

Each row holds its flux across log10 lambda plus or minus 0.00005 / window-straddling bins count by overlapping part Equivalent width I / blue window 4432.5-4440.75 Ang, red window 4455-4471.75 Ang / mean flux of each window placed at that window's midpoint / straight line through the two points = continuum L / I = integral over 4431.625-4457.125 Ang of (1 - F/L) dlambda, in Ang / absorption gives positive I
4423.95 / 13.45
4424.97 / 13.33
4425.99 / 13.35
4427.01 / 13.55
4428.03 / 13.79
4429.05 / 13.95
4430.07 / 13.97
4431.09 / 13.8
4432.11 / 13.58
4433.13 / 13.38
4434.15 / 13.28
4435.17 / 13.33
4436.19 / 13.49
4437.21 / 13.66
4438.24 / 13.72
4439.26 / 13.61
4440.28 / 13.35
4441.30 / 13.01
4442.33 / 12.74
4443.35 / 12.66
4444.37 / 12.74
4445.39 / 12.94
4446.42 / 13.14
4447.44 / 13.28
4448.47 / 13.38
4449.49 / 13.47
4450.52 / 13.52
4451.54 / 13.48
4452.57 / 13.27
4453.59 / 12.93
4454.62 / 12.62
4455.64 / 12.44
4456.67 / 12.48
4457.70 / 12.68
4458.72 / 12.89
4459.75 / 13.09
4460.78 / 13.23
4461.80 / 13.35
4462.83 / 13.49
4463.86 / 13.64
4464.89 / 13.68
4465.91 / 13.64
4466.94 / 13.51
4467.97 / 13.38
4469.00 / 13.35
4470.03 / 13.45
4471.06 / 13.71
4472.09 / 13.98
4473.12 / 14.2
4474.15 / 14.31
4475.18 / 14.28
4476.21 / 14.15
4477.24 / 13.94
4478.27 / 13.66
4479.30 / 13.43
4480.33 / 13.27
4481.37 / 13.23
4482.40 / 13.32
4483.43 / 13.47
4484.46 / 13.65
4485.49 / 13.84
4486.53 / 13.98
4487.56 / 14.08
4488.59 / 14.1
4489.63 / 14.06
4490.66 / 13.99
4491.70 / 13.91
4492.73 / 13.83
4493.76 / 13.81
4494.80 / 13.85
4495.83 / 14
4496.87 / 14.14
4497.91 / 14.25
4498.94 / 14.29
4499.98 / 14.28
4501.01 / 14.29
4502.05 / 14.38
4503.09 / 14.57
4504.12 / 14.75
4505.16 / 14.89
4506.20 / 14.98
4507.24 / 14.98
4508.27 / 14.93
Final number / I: 0.4 Ang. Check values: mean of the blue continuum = 13.5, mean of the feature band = 13.2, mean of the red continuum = 13.3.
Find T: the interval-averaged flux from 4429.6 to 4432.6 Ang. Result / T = 13.8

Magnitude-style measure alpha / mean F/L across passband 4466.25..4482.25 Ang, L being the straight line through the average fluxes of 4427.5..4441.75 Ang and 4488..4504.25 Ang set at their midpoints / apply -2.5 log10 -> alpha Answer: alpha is 0.02 mag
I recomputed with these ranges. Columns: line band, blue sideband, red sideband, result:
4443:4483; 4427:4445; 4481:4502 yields 0.9 Ang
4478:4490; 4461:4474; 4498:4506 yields 0.3 Ang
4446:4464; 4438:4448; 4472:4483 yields 0.3 Ang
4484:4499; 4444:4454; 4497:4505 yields 0.2 Ang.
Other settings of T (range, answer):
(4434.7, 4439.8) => 13.6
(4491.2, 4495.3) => 13.9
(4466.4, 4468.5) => 13.4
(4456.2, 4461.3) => 12.9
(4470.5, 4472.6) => 13.8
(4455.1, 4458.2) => 12.5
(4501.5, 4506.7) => 14.7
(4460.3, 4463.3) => 13.4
